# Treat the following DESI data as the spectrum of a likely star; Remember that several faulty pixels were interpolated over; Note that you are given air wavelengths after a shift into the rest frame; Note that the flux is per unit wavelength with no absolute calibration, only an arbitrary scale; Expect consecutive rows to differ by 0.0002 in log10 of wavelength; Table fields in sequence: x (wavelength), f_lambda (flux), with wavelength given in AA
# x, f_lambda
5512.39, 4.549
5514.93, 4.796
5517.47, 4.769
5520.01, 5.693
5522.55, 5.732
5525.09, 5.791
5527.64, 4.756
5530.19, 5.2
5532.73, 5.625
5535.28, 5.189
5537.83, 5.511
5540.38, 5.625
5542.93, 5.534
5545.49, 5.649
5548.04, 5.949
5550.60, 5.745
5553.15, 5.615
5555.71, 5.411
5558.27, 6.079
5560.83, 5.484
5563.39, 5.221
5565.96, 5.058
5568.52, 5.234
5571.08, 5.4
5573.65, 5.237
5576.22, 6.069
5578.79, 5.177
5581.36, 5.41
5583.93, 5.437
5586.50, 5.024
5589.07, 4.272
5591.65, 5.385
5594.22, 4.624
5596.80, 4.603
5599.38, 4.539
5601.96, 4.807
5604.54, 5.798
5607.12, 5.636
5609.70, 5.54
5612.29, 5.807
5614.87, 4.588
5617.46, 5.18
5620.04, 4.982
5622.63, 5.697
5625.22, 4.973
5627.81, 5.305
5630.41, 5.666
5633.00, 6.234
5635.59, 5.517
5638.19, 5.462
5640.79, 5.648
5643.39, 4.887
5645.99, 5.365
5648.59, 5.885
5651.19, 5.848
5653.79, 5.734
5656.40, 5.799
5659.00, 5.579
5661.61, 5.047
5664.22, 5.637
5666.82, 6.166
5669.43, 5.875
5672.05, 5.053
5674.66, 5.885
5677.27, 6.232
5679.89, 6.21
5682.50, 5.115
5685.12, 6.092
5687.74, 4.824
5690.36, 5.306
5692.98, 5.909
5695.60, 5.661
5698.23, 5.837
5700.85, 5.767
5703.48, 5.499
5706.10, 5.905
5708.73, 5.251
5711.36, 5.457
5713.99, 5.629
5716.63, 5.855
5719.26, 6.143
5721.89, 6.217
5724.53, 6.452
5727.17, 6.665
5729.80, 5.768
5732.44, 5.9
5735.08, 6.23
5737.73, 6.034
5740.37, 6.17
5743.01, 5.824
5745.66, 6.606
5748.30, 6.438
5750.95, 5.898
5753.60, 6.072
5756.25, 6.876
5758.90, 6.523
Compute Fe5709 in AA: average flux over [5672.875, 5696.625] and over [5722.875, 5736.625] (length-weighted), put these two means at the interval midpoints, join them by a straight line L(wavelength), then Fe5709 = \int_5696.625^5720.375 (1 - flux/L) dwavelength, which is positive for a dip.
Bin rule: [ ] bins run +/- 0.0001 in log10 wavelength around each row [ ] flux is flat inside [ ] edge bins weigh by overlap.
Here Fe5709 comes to 1.0 AA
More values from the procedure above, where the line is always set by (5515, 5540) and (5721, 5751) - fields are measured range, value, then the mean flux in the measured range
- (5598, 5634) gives 2.4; 5.33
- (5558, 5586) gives 0.6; 5.4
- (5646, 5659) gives 0.2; 5.75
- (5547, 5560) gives -0.7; 5.75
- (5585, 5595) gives 1.3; 4.85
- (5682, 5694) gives 1.1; 5.46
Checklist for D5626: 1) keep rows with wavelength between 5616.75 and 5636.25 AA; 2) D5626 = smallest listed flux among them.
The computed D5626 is 4.973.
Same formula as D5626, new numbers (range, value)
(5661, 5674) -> 5.047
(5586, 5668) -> 4.272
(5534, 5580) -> 5.058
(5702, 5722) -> 5.251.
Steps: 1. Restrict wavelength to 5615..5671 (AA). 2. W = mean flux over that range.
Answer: 5.52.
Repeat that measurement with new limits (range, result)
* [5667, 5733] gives 5.79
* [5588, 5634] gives 5.2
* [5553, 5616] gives 5.25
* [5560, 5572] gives 5.27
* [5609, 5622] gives 5.23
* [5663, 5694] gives 5.69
